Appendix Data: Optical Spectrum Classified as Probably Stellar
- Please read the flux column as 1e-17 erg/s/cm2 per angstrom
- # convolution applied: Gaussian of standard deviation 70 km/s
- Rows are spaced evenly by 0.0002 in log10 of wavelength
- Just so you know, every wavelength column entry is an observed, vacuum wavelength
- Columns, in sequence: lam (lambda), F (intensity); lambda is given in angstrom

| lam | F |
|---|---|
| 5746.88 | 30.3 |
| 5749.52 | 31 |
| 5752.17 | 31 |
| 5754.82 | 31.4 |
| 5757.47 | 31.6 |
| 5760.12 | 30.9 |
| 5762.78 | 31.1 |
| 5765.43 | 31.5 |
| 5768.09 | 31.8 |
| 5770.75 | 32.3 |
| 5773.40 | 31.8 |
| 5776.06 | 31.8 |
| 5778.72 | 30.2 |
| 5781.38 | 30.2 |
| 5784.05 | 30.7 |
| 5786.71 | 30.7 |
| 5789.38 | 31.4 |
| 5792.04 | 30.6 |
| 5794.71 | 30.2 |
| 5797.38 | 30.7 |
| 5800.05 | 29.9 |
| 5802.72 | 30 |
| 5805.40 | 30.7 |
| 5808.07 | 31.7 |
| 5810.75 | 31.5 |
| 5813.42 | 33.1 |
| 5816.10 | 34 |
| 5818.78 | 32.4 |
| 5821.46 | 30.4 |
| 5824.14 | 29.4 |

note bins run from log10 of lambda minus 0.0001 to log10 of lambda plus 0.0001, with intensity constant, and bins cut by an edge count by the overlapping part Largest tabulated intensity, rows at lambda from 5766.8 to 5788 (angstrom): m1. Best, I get 32.3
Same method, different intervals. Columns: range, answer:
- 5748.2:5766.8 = 31.6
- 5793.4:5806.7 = 30.7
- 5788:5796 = 31.4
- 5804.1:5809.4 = 31.7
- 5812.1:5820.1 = 34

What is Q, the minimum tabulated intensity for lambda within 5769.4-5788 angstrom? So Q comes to 30.2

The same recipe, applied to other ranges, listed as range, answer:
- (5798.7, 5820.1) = 29.9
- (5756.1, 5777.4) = 30.9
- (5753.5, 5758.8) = 31.4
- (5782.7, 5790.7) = 30.7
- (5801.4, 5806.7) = 30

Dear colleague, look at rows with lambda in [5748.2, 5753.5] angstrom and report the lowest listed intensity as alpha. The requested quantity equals 31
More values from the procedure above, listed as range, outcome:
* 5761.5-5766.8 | 31.1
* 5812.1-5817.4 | 33.1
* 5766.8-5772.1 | 31.8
